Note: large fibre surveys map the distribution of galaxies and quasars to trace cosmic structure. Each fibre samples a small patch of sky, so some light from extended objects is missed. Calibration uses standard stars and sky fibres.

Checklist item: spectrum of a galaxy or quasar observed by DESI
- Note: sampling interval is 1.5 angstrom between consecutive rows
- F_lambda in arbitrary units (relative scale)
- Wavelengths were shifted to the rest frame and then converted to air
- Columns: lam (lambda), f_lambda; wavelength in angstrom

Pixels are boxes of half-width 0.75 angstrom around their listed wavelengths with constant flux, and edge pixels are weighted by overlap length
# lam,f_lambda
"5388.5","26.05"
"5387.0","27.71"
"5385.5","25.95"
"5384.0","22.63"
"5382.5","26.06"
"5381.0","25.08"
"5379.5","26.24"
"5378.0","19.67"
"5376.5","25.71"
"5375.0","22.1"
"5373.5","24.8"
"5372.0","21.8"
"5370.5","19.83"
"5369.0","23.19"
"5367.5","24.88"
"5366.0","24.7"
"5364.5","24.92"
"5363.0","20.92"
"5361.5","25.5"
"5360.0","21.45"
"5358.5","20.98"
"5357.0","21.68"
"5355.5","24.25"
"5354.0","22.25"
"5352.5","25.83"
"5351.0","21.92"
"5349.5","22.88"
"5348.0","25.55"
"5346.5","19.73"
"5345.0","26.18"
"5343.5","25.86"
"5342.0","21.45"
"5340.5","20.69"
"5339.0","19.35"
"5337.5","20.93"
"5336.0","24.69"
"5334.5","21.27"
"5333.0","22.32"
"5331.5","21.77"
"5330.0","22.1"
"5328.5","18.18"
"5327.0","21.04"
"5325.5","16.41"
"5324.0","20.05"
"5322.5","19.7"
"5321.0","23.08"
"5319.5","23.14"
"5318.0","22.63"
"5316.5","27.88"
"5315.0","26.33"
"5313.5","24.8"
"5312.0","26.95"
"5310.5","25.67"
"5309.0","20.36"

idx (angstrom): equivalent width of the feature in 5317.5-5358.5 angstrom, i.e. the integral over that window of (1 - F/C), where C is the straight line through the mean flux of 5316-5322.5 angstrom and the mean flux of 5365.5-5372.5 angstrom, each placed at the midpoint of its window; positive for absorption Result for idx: 2.21 angstrom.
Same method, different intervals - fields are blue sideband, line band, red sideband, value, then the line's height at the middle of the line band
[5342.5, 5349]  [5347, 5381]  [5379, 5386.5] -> 1.99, 24.7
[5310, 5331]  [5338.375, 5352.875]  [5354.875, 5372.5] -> -0.08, 22.8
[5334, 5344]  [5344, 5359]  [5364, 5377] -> -0.43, 22.6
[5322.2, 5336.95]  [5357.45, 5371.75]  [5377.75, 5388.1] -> 0.44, 23.6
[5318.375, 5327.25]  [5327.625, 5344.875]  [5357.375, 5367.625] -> -0.28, 21.5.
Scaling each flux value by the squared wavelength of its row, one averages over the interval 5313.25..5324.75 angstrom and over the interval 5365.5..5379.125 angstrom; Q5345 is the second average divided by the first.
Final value 1.00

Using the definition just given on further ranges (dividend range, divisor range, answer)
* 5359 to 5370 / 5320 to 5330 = 1.19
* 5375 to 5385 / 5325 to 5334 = 1.20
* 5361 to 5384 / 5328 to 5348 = 1.08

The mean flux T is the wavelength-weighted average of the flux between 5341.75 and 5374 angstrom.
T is 23.2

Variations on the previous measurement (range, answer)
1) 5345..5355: 23.3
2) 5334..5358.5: 22.7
